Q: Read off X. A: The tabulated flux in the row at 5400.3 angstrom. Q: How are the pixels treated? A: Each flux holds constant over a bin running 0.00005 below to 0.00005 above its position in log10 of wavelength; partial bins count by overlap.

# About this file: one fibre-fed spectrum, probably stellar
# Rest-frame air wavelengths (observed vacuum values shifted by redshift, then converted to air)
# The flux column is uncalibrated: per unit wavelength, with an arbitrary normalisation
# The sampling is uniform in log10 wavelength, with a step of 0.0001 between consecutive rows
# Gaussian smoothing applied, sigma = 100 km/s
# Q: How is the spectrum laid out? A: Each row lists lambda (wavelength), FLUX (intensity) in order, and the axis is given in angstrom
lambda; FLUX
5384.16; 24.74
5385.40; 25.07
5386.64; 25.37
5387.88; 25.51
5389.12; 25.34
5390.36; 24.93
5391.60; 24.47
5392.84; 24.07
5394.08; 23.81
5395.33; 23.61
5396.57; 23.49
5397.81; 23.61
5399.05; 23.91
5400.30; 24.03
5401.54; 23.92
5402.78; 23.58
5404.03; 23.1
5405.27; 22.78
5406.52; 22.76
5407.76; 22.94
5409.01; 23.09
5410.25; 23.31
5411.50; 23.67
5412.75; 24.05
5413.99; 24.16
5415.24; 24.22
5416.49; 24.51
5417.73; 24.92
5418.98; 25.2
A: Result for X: 24.03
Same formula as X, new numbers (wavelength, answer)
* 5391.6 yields 24.47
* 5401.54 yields 23.92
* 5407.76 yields 22.94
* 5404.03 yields 23.1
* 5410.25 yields 23.31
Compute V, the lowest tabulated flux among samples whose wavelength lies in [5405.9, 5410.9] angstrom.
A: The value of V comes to 22.76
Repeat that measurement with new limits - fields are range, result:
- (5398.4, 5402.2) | 23.91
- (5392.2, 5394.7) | 23.81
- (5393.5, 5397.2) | 23.49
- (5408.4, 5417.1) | 23.09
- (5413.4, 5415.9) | 24.16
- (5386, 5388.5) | 25.37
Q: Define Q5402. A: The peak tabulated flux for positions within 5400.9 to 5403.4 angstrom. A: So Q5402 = 23.92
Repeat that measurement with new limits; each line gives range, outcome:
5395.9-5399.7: 23.91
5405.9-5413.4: 24.05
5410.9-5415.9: 24.22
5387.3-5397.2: 25.51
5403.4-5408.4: 23.1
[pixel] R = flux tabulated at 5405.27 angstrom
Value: 22.78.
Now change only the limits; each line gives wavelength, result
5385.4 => 25.07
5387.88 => 25.51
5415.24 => 24.22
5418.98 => 25.2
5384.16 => 24.74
